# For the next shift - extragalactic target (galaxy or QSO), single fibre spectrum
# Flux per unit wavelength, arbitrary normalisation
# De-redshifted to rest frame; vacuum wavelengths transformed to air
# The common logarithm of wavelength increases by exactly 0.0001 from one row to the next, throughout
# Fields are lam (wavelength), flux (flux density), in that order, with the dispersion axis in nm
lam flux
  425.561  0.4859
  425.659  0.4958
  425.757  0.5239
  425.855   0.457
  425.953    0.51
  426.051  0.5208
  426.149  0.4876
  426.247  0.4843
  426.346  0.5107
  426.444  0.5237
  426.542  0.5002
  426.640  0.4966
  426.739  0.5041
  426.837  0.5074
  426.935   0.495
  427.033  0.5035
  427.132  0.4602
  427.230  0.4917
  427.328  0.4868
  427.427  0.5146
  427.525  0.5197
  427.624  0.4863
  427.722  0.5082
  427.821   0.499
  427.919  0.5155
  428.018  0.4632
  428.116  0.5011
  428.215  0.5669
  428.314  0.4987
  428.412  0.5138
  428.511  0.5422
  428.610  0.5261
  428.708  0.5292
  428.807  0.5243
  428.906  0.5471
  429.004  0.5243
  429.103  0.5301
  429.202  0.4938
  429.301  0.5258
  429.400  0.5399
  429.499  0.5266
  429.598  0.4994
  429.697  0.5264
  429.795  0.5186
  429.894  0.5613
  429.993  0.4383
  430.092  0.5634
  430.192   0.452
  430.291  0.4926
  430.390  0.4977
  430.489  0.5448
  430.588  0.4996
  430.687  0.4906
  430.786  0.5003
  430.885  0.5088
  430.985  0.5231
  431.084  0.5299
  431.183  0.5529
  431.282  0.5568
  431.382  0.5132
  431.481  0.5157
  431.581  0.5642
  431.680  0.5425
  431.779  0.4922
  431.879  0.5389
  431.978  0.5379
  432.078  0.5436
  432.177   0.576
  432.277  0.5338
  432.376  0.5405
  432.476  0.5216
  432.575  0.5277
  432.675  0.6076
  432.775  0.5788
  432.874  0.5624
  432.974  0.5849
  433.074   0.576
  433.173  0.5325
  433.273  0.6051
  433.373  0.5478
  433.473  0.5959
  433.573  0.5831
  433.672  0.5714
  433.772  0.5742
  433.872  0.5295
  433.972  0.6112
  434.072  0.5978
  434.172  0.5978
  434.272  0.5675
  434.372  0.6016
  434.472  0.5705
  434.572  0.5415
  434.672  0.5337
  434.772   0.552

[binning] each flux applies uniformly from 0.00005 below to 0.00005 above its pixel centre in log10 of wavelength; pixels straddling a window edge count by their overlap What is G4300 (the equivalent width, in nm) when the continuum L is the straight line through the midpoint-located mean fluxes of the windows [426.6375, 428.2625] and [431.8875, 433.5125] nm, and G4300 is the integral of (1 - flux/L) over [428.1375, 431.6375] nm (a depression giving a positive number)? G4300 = 0.05 nm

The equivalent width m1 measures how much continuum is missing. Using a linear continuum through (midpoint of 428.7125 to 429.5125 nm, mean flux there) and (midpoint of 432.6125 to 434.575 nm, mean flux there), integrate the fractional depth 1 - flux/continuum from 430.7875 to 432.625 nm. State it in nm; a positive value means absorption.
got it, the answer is 0.07 nm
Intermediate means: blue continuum 0.526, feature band 0.534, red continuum 0.577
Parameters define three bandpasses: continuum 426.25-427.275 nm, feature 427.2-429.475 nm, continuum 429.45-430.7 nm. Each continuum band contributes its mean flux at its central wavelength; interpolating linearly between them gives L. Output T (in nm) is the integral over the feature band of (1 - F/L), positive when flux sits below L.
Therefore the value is -0.054 nm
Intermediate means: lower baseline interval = 0.498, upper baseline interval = 0.509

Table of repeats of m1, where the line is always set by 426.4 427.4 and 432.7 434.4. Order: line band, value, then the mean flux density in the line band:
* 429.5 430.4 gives 0.046 nm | 0.507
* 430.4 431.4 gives 0.045 nm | 0.521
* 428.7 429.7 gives 0.002 nm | 0.524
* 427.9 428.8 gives -0.005 nm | 0.518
